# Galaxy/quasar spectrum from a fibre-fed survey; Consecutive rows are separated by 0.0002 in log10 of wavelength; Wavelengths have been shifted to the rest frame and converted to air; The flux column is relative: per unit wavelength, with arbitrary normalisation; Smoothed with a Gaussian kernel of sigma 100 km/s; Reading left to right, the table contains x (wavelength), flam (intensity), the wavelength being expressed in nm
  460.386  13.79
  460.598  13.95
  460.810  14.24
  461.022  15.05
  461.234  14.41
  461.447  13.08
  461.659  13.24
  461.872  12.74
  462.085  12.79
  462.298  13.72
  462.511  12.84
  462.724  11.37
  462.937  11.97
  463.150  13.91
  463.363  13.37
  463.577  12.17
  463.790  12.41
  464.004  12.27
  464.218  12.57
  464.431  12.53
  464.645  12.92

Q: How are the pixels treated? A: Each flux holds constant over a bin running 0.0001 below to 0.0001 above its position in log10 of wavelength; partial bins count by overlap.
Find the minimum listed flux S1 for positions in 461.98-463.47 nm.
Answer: 11.37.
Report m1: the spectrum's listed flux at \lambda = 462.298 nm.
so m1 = 13.72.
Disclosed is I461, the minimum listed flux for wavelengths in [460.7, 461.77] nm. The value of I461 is 13.08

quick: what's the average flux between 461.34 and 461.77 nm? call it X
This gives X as 13.1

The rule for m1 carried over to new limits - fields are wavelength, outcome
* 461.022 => 15.05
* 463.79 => 12.41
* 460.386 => 13.79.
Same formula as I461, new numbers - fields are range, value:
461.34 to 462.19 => 12.74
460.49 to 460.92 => 13.95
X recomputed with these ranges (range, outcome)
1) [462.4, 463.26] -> 12.5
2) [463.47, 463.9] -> 12.3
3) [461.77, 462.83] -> 12.7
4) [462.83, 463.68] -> 12.9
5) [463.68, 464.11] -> 12.3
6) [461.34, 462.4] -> 13.1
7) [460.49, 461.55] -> 14.2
